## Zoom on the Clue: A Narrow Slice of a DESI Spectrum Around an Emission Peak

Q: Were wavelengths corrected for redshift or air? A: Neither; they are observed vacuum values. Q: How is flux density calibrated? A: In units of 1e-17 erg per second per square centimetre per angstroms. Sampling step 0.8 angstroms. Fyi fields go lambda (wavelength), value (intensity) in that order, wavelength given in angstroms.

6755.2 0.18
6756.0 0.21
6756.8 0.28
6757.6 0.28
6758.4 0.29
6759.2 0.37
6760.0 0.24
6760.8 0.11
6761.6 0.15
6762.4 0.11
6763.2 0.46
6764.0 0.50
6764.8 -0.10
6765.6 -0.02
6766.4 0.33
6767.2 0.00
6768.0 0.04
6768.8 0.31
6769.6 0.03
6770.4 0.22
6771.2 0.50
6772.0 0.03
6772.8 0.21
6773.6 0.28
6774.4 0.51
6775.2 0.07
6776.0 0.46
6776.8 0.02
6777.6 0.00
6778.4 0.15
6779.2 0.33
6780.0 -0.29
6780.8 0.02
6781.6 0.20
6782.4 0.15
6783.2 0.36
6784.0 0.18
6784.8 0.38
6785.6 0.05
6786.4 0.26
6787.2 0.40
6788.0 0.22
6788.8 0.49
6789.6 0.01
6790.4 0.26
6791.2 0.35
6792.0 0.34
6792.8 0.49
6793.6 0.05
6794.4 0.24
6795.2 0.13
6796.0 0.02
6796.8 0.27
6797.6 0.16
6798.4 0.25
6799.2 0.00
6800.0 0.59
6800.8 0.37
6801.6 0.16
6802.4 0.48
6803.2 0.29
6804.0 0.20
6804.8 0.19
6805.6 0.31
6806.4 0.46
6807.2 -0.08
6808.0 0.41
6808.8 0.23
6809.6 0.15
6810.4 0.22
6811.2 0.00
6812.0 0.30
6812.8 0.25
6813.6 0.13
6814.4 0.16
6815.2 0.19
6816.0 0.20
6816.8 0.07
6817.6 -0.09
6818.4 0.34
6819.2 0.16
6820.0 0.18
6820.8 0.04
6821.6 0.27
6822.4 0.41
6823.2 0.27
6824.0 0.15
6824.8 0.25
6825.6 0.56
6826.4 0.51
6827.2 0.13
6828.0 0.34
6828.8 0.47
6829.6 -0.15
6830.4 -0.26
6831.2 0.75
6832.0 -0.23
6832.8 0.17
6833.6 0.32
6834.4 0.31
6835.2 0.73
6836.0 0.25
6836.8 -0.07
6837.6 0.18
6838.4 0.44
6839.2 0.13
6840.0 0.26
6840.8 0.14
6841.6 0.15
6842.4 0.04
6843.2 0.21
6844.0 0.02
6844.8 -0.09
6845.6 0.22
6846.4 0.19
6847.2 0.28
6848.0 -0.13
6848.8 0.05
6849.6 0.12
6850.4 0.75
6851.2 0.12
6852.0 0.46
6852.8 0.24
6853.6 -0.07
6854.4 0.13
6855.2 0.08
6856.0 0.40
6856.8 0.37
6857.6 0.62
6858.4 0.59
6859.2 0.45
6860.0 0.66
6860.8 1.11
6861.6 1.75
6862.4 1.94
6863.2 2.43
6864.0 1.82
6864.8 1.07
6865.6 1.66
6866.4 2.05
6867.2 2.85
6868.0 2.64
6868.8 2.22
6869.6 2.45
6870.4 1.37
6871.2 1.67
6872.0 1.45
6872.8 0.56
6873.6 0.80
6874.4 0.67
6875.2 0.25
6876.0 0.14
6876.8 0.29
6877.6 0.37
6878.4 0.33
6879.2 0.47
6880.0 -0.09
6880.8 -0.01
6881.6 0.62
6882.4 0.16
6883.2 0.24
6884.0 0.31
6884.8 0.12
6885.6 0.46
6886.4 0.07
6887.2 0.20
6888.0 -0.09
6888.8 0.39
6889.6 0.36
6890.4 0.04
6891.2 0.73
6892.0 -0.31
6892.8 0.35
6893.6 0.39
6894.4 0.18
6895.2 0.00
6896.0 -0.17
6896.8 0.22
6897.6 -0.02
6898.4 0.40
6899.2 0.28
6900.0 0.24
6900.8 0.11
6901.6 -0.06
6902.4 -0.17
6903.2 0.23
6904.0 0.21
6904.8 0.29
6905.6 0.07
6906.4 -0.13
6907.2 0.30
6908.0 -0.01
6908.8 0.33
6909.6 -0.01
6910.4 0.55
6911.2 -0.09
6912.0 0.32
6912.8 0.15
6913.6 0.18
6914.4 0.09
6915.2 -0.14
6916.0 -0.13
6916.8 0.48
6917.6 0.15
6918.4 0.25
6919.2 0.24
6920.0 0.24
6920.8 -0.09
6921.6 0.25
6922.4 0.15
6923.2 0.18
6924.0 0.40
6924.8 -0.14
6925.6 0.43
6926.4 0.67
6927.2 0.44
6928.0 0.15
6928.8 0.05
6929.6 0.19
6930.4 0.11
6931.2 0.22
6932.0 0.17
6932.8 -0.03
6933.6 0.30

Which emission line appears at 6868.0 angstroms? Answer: [O II]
